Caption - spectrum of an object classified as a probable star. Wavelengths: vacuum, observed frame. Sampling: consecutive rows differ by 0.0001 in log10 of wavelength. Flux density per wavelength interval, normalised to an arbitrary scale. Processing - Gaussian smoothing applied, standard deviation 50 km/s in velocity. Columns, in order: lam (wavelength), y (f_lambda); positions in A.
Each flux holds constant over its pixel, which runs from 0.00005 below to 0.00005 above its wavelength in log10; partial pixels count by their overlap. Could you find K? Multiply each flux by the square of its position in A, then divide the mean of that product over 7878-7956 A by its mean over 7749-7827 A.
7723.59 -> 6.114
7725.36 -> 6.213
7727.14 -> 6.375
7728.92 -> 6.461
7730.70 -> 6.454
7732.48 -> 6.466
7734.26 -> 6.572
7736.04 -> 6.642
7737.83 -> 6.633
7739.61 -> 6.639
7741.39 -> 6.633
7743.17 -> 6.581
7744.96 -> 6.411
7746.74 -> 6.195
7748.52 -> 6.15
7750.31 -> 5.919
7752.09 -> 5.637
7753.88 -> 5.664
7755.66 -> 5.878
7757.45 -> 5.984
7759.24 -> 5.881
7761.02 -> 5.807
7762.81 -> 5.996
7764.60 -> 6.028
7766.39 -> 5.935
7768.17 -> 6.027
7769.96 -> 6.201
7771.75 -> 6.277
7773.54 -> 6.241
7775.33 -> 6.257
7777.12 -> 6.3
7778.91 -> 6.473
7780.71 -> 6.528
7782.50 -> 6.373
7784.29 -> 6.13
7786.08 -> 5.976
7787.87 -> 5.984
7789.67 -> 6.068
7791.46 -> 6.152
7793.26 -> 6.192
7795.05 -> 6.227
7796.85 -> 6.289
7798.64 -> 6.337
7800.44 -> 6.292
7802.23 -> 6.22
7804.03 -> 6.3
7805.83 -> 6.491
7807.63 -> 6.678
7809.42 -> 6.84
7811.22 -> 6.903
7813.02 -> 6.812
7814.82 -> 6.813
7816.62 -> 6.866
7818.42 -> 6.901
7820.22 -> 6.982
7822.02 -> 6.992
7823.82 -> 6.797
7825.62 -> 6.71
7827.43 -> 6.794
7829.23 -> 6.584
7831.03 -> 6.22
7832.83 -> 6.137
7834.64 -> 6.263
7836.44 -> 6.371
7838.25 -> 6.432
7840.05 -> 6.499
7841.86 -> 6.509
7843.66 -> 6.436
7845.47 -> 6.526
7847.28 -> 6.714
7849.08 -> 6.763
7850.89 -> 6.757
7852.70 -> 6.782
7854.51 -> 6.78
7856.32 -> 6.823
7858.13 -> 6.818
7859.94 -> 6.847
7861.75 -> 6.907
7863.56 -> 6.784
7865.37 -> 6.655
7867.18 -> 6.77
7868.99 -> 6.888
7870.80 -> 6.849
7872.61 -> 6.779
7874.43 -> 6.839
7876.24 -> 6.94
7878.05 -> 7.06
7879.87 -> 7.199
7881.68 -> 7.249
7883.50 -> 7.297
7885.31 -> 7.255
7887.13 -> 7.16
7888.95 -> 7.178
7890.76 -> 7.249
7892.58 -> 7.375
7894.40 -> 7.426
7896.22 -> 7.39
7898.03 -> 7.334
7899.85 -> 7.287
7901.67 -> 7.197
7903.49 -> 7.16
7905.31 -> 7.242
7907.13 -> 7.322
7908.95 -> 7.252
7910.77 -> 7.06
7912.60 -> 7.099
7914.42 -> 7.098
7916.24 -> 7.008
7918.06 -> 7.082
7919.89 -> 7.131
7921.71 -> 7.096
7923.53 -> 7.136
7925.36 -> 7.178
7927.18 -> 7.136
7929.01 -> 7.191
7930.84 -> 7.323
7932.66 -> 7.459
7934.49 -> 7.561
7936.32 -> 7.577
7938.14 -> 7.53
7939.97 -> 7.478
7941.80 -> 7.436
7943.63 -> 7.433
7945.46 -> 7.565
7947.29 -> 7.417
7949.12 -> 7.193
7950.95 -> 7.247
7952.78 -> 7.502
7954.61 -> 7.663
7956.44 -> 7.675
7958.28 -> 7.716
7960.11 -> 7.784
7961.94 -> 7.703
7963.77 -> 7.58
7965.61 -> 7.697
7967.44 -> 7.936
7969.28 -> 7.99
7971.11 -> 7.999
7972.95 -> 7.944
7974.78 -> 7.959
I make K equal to 1.19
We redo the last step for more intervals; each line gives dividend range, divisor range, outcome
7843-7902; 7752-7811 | 1.15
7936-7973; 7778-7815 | 1.24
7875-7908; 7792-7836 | 1.12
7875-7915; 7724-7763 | 1.20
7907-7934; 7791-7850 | 1.12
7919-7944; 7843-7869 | 1.11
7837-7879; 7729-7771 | 1.12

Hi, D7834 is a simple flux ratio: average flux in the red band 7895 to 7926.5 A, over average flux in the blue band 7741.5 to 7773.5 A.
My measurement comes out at 1.19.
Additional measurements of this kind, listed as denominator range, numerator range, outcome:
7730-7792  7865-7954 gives 1.16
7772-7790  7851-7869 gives 1.09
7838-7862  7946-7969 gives 1.14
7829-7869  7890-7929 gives 1.09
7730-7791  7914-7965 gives 1.19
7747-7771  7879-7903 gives 1.22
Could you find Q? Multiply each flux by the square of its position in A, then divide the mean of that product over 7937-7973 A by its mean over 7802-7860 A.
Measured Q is 1.2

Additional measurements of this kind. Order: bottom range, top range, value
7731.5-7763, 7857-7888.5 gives 1.16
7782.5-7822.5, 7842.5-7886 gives 1.08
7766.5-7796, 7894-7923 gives 1.20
